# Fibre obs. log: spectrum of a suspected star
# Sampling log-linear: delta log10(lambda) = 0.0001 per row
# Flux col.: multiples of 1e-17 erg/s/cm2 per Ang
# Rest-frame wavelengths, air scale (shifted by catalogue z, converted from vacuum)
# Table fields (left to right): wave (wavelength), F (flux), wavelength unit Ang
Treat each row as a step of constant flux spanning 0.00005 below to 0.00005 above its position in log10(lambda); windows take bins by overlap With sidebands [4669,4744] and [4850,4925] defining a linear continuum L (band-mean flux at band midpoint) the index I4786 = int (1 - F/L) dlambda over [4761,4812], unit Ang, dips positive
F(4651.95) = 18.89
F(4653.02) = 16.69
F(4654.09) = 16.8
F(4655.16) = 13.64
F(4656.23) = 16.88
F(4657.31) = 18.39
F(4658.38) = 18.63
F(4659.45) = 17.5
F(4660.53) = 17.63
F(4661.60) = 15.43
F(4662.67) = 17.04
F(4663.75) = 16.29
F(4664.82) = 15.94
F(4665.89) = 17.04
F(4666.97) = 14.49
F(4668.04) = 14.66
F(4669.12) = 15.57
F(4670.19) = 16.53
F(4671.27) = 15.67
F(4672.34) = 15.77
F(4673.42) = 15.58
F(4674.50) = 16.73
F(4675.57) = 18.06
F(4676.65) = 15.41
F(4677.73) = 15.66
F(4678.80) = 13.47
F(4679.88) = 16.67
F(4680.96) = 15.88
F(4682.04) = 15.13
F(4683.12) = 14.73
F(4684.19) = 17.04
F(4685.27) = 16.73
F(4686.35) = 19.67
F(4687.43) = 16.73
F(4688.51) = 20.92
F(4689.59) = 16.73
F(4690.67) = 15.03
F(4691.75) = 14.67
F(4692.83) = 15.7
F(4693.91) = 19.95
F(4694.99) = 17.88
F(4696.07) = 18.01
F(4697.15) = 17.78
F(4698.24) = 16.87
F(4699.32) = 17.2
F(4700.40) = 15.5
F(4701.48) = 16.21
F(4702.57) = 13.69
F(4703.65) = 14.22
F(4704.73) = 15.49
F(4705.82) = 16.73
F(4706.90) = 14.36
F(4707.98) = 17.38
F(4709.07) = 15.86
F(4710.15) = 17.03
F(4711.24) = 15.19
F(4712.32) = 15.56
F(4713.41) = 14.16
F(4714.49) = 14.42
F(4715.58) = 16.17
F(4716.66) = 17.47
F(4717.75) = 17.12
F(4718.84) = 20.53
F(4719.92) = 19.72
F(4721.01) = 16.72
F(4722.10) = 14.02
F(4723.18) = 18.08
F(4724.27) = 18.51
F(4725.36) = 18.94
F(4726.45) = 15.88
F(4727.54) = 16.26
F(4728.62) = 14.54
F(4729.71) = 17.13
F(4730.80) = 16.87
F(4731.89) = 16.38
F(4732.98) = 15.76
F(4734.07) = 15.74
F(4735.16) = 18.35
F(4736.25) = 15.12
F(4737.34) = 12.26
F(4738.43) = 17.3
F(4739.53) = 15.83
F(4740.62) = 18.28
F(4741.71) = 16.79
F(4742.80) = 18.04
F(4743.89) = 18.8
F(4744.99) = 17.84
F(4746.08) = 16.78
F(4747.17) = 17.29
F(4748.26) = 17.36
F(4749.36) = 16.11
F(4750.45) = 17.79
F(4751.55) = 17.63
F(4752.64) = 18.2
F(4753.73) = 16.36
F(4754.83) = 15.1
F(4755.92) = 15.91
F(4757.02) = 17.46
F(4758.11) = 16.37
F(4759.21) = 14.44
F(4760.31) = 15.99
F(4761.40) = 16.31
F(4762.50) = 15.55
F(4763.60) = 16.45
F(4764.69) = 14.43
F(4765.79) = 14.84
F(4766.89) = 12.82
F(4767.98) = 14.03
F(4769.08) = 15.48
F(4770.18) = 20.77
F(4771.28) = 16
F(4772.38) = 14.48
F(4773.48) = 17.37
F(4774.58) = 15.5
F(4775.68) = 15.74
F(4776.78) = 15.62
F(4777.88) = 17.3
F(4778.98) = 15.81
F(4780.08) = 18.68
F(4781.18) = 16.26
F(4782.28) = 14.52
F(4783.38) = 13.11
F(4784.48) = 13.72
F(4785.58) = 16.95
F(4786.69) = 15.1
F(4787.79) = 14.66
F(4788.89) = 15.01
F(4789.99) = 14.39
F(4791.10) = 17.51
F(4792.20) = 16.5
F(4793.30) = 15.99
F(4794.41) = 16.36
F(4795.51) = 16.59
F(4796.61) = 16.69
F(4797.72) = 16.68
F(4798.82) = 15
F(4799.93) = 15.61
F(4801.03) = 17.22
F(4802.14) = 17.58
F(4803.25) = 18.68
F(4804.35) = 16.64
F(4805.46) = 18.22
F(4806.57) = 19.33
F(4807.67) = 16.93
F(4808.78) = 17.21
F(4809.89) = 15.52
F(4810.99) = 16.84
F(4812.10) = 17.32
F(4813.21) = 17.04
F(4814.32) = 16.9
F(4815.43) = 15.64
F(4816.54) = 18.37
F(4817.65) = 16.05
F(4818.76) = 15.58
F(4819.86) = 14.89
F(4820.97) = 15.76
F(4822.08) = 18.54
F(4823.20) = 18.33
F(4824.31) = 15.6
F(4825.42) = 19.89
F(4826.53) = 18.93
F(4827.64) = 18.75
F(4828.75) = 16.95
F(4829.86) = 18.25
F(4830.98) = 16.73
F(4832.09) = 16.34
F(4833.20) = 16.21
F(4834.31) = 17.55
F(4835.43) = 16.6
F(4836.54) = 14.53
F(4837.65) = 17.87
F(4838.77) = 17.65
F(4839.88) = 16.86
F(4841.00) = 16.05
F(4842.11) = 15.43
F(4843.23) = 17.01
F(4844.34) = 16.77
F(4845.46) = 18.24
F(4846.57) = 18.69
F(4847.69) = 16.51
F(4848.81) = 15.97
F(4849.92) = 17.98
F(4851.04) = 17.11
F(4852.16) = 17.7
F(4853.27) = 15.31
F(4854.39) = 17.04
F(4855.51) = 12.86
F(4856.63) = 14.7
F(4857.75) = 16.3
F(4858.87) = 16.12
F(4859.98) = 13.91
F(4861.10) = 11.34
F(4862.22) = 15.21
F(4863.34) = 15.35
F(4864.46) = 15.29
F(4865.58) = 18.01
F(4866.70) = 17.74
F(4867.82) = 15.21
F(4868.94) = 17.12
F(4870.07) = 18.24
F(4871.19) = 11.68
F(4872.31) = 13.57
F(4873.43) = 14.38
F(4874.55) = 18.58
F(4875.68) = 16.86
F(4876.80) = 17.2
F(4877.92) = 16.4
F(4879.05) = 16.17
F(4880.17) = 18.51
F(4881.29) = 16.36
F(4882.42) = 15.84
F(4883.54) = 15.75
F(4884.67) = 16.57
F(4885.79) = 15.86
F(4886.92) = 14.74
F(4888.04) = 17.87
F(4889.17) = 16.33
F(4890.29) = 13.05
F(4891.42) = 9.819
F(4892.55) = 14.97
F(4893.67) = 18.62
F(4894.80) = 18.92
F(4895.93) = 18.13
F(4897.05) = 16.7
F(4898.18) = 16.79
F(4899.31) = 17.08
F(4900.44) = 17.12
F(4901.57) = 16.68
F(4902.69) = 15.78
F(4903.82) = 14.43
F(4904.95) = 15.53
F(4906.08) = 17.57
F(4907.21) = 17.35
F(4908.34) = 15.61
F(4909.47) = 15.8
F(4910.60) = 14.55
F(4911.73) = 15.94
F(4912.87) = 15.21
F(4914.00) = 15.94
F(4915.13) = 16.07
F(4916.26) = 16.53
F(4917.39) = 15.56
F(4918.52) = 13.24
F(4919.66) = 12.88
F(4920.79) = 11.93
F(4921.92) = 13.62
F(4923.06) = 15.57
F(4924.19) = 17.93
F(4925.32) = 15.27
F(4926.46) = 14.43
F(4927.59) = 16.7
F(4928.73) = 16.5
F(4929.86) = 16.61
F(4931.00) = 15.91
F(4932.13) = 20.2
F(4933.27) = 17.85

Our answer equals 0.1 Ang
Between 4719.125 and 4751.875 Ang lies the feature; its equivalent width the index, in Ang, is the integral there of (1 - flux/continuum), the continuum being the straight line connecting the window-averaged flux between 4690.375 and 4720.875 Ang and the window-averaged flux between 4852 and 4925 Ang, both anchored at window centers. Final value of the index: -1.1 Ang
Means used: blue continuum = 16.4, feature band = 16.9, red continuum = 15.8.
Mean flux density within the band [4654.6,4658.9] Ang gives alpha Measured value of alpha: 16.9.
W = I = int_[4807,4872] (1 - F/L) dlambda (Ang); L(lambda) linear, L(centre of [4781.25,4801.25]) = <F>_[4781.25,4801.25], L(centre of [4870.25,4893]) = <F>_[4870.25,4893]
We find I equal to -3.81 Ang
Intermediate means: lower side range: 15.6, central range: 16.5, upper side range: 15.6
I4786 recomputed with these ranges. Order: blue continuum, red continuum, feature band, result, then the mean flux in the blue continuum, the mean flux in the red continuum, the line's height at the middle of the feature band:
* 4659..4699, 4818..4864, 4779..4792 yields 0.8 Ang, 16.5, 16.5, 16.5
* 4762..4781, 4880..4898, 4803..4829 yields -2.0 Ang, 15.9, 16.1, 16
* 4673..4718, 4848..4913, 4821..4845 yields -1.6 Ang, 16.3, 16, 16.1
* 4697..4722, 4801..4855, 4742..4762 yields -0.4 Ang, 16.3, 17.1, 16.5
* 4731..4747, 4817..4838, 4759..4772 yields 0.9 Ang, 16.7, 17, 16.8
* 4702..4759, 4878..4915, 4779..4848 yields -1.6 Ang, 16.5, 16.1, 16.3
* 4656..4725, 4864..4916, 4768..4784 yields 0.2 Ang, 16.5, 16.1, 16.3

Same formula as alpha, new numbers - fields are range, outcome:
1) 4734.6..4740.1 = 15.8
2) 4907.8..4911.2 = 15.3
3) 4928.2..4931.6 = 16.4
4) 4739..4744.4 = 17.6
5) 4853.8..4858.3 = 15.2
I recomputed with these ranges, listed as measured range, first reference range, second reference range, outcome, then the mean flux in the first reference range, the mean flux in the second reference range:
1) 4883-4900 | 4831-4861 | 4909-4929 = -0.5 Ang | 16.4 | 15.2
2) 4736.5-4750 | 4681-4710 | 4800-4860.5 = -0.2 Ang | 16.5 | 16.9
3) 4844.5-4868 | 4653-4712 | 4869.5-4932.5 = -0.1 Ang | 16.4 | 15.9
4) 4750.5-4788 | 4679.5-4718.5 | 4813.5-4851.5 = 1.9 Ang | 16.4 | 17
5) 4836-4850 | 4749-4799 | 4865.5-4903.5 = -0.6 Ang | 16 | 16.2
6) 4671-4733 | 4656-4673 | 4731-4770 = -0.4 Ang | 16.4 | 16.3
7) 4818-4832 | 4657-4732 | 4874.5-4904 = -0.8 Ang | 16.5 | 16.3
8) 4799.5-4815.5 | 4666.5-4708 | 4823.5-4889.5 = -0.8 Ang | 16.3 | 16.4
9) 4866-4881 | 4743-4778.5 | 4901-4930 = -0.6 Ang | 16.3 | 15.5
